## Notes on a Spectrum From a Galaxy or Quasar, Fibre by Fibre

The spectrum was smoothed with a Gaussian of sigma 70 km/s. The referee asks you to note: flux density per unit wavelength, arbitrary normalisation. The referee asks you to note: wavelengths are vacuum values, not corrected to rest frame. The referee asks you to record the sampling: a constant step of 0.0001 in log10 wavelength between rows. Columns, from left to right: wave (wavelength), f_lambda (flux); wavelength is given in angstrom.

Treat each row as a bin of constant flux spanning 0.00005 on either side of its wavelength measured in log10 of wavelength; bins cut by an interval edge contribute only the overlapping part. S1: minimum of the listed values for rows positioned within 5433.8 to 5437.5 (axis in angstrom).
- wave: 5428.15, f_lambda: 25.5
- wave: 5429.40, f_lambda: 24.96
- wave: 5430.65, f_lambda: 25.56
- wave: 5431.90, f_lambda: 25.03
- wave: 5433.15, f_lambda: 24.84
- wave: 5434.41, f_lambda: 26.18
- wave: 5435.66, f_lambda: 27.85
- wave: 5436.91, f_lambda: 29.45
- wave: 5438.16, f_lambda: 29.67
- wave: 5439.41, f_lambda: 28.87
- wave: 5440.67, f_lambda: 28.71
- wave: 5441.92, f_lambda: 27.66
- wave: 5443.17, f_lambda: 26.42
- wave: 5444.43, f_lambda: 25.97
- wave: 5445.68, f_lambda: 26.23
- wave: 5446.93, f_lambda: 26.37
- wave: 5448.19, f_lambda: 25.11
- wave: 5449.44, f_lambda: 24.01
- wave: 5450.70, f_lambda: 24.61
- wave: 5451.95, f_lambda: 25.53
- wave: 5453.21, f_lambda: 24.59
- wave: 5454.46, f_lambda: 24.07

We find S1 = 26.18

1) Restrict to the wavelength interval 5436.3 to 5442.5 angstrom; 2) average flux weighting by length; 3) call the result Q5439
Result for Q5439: 28.9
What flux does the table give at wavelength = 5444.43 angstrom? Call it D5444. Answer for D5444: 25.97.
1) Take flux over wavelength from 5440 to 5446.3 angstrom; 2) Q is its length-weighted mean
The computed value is 27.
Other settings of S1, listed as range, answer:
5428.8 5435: 24.84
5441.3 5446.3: 25.97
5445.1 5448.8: 25.11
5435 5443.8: 26.42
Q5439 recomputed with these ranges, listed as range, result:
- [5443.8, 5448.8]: 25.9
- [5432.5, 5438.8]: 27.6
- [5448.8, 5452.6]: 24.7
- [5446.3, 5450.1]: 25.1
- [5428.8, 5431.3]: 25.3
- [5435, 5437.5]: 28.6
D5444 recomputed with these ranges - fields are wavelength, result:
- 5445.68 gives 26.23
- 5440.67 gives 28.71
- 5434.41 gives 26.18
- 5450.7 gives 24.61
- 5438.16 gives 29.67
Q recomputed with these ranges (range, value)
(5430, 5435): 25.4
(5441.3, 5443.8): 27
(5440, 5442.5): 28.2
